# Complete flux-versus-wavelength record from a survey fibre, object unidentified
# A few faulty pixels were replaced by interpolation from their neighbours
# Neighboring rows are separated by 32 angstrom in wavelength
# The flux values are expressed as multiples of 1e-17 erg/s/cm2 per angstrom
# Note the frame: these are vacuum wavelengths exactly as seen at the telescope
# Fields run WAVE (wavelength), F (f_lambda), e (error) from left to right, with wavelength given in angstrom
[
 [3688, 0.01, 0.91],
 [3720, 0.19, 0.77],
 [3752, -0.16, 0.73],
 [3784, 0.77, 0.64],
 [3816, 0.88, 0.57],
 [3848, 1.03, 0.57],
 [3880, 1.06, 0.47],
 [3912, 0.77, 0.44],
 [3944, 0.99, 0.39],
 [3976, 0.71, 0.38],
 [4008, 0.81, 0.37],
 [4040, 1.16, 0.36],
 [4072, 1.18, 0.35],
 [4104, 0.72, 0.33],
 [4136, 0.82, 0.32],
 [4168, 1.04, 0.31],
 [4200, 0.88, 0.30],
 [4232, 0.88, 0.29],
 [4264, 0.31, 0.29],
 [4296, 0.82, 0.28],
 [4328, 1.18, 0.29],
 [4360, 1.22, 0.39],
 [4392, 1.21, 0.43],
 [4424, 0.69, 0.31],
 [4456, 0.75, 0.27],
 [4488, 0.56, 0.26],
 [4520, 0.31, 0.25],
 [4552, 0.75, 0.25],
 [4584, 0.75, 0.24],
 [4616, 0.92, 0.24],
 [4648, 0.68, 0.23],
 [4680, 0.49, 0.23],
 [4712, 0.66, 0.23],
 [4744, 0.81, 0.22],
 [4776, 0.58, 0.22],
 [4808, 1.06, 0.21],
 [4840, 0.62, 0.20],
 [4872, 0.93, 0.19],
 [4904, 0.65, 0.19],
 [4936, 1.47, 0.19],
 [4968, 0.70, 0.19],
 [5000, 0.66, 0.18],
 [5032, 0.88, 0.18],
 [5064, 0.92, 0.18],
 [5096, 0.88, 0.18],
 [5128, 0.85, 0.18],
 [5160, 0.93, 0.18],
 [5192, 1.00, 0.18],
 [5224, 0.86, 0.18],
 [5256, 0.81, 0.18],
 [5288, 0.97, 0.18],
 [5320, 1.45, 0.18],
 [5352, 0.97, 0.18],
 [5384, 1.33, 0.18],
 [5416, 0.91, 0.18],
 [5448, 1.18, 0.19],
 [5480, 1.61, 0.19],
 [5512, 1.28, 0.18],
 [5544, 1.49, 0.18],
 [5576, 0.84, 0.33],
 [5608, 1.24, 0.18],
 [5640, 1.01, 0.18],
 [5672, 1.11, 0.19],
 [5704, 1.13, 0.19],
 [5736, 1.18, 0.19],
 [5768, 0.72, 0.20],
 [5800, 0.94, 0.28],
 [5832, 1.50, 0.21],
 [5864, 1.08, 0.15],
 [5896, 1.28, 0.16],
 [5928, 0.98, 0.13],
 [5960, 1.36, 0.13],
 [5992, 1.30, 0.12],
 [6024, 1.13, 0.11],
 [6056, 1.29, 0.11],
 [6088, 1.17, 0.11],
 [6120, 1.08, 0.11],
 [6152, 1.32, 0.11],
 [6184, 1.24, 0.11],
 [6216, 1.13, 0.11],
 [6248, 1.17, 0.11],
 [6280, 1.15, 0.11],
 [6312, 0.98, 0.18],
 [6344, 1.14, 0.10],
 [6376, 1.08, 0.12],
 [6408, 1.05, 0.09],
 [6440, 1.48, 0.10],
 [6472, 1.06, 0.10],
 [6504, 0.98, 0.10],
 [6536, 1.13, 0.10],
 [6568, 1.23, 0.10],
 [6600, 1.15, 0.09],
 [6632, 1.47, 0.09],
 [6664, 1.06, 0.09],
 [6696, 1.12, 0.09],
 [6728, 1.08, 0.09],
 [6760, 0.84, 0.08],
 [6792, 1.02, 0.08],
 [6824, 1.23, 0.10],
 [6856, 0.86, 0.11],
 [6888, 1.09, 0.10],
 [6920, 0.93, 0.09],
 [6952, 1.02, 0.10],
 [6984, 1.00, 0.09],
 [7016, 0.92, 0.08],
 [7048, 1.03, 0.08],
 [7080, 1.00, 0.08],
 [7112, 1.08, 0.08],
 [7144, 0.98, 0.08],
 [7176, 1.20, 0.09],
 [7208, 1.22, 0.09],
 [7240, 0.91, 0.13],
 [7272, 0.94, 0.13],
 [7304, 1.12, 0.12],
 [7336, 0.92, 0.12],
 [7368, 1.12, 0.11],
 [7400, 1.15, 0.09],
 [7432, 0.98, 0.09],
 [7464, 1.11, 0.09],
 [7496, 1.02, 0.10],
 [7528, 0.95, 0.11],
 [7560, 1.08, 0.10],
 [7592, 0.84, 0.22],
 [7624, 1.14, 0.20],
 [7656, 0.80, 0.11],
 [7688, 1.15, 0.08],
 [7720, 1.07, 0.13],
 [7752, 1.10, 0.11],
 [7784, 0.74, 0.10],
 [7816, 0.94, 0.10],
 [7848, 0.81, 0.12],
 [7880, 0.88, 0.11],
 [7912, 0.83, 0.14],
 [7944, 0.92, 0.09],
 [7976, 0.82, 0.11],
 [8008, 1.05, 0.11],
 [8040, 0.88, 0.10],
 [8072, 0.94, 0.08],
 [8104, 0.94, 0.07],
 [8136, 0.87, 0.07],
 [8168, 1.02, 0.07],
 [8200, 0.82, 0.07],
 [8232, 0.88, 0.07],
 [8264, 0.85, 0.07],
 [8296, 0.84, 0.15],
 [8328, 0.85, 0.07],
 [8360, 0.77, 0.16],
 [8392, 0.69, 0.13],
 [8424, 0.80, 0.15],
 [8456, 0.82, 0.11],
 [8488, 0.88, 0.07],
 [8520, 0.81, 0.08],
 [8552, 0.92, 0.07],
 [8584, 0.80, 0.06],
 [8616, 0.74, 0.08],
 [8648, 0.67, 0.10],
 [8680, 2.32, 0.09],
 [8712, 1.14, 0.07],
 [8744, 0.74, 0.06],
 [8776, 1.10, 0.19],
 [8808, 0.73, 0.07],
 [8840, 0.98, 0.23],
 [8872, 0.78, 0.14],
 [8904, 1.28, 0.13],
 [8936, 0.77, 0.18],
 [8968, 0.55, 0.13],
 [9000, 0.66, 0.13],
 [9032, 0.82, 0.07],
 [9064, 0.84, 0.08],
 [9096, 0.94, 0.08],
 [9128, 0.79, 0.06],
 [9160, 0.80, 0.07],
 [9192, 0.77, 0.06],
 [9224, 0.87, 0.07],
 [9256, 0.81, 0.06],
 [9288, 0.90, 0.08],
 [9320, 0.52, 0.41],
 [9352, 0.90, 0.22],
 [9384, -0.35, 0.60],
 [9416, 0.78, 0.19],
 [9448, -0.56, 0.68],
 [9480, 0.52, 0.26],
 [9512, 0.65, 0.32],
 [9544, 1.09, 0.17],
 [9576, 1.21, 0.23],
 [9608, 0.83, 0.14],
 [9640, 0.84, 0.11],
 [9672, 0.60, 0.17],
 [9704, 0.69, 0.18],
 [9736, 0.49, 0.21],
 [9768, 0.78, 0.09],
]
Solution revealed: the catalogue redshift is 0.32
